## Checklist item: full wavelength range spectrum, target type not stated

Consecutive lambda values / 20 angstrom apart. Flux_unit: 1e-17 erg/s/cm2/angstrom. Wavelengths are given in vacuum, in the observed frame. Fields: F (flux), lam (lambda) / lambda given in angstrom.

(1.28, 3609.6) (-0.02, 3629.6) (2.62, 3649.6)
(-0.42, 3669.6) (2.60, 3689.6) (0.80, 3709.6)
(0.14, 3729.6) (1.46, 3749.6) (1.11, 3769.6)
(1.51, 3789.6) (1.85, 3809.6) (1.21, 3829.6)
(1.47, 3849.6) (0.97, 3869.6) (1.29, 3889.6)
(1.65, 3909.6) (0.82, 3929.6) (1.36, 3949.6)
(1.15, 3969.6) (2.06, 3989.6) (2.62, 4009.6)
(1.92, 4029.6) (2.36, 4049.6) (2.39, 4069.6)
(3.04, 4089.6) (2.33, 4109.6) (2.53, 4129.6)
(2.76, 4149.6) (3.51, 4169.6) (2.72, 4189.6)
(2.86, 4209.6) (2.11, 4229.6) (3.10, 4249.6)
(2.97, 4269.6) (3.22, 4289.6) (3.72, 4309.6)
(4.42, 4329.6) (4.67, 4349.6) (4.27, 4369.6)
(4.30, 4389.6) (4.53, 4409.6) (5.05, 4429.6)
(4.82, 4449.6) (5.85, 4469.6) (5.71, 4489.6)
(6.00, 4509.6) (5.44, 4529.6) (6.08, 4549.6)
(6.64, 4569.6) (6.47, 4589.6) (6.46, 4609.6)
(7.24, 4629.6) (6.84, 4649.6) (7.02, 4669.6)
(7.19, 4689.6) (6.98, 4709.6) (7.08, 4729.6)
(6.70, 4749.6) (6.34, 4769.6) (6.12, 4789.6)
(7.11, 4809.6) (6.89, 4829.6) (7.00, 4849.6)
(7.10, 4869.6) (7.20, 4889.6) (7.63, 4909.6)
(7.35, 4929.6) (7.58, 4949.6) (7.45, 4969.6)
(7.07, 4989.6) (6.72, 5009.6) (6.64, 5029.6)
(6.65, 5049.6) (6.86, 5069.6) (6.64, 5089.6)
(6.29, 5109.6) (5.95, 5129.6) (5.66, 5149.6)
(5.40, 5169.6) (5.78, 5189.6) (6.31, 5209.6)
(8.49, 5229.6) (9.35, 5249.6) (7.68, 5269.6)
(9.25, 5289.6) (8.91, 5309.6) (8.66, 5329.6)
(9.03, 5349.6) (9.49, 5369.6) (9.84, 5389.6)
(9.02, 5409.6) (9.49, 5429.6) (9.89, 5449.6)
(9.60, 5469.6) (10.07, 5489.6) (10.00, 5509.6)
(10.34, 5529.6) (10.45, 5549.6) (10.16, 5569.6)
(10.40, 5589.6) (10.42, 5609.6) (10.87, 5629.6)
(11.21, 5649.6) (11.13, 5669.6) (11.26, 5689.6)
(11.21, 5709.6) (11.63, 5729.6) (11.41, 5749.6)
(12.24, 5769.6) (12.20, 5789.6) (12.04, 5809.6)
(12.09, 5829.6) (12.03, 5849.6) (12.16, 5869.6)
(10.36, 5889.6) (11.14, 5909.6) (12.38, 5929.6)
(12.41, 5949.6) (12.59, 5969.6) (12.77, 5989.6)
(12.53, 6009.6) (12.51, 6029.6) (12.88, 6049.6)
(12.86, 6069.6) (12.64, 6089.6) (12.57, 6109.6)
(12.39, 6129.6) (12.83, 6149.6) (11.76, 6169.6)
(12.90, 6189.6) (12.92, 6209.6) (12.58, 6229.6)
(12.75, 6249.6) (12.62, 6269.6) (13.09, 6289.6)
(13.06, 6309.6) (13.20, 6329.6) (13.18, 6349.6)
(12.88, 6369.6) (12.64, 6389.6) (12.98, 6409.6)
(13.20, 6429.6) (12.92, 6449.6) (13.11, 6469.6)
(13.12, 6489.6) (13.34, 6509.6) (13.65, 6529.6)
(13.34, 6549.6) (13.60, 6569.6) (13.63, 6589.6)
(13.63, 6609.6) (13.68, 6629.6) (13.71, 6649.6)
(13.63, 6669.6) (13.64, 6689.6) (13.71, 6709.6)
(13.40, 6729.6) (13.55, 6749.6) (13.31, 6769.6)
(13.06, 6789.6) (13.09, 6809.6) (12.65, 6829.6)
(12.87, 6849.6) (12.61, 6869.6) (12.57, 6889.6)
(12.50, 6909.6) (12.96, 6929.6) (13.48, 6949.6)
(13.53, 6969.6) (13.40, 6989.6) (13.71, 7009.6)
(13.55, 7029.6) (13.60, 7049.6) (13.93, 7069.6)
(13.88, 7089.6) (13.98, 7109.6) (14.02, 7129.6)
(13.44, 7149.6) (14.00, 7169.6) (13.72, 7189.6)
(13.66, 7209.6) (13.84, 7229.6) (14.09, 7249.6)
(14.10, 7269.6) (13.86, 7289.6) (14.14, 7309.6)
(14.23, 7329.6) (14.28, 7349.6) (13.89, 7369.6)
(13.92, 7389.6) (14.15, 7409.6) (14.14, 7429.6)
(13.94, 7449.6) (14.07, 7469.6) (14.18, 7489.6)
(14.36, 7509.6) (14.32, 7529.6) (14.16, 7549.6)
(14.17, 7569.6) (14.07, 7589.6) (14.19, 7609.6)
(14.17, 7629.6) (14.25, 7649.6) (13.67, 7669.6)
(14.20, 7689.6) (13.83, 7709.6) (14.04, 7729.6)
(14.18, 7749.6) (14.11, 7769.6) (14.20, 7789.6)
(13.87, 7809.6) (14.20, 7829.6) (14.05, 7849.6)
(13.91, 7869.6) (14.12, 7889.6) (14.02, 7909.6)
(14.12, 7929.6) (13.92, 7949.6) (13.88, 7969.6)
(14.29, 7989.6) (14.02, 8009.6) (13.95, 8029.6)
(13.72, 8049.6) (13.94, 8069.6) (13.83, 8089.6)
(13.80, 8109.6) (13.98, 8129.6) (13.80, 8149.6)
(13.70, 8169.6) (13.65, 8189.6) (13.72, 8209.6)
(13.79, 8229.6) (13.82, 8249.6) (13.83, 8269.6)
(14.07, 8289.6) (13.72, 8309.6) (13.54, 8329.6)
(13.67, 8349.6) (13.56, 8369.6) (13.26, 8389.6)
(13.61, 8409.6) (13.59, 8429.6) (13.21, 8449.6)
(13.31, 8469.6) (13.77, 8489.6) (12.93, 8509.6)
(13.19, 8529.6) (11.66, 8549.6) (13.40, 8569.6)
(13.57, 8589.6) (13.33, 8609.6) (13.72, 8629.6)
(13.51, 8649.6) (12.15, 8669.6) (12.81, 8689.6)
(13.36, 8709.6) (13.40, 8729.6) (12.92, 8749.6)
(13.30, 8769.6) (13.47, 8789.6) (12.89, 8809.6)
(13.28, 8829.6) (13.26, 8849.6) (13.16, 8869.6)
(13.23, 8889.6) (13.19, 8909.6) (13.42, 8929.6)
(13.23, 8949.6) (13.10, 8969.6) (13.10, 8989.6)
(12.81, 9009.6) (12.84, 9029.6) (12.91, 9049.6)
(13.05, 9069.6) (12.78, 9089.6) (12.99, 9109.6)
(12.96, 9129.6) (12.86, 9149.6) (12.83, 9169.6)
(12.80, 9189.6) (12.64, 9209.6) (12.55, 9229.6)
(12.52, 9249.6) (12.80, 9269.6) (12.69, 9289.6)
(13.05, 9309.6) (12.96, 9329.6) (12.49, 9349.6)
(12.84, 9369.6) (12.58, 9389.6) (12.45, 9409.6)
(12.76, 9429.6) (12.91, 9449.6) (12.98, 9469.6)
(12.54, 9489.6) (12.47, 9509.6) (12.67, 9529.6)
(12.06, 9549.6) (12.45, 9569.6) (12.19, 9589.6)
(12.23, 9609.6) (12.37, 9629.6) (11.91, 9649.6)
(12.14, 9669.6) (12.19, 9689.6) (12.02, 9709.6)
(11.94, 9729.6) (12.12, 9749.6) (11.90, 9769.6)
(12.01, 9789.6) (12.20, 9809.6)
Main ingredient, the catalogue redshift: 0.00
